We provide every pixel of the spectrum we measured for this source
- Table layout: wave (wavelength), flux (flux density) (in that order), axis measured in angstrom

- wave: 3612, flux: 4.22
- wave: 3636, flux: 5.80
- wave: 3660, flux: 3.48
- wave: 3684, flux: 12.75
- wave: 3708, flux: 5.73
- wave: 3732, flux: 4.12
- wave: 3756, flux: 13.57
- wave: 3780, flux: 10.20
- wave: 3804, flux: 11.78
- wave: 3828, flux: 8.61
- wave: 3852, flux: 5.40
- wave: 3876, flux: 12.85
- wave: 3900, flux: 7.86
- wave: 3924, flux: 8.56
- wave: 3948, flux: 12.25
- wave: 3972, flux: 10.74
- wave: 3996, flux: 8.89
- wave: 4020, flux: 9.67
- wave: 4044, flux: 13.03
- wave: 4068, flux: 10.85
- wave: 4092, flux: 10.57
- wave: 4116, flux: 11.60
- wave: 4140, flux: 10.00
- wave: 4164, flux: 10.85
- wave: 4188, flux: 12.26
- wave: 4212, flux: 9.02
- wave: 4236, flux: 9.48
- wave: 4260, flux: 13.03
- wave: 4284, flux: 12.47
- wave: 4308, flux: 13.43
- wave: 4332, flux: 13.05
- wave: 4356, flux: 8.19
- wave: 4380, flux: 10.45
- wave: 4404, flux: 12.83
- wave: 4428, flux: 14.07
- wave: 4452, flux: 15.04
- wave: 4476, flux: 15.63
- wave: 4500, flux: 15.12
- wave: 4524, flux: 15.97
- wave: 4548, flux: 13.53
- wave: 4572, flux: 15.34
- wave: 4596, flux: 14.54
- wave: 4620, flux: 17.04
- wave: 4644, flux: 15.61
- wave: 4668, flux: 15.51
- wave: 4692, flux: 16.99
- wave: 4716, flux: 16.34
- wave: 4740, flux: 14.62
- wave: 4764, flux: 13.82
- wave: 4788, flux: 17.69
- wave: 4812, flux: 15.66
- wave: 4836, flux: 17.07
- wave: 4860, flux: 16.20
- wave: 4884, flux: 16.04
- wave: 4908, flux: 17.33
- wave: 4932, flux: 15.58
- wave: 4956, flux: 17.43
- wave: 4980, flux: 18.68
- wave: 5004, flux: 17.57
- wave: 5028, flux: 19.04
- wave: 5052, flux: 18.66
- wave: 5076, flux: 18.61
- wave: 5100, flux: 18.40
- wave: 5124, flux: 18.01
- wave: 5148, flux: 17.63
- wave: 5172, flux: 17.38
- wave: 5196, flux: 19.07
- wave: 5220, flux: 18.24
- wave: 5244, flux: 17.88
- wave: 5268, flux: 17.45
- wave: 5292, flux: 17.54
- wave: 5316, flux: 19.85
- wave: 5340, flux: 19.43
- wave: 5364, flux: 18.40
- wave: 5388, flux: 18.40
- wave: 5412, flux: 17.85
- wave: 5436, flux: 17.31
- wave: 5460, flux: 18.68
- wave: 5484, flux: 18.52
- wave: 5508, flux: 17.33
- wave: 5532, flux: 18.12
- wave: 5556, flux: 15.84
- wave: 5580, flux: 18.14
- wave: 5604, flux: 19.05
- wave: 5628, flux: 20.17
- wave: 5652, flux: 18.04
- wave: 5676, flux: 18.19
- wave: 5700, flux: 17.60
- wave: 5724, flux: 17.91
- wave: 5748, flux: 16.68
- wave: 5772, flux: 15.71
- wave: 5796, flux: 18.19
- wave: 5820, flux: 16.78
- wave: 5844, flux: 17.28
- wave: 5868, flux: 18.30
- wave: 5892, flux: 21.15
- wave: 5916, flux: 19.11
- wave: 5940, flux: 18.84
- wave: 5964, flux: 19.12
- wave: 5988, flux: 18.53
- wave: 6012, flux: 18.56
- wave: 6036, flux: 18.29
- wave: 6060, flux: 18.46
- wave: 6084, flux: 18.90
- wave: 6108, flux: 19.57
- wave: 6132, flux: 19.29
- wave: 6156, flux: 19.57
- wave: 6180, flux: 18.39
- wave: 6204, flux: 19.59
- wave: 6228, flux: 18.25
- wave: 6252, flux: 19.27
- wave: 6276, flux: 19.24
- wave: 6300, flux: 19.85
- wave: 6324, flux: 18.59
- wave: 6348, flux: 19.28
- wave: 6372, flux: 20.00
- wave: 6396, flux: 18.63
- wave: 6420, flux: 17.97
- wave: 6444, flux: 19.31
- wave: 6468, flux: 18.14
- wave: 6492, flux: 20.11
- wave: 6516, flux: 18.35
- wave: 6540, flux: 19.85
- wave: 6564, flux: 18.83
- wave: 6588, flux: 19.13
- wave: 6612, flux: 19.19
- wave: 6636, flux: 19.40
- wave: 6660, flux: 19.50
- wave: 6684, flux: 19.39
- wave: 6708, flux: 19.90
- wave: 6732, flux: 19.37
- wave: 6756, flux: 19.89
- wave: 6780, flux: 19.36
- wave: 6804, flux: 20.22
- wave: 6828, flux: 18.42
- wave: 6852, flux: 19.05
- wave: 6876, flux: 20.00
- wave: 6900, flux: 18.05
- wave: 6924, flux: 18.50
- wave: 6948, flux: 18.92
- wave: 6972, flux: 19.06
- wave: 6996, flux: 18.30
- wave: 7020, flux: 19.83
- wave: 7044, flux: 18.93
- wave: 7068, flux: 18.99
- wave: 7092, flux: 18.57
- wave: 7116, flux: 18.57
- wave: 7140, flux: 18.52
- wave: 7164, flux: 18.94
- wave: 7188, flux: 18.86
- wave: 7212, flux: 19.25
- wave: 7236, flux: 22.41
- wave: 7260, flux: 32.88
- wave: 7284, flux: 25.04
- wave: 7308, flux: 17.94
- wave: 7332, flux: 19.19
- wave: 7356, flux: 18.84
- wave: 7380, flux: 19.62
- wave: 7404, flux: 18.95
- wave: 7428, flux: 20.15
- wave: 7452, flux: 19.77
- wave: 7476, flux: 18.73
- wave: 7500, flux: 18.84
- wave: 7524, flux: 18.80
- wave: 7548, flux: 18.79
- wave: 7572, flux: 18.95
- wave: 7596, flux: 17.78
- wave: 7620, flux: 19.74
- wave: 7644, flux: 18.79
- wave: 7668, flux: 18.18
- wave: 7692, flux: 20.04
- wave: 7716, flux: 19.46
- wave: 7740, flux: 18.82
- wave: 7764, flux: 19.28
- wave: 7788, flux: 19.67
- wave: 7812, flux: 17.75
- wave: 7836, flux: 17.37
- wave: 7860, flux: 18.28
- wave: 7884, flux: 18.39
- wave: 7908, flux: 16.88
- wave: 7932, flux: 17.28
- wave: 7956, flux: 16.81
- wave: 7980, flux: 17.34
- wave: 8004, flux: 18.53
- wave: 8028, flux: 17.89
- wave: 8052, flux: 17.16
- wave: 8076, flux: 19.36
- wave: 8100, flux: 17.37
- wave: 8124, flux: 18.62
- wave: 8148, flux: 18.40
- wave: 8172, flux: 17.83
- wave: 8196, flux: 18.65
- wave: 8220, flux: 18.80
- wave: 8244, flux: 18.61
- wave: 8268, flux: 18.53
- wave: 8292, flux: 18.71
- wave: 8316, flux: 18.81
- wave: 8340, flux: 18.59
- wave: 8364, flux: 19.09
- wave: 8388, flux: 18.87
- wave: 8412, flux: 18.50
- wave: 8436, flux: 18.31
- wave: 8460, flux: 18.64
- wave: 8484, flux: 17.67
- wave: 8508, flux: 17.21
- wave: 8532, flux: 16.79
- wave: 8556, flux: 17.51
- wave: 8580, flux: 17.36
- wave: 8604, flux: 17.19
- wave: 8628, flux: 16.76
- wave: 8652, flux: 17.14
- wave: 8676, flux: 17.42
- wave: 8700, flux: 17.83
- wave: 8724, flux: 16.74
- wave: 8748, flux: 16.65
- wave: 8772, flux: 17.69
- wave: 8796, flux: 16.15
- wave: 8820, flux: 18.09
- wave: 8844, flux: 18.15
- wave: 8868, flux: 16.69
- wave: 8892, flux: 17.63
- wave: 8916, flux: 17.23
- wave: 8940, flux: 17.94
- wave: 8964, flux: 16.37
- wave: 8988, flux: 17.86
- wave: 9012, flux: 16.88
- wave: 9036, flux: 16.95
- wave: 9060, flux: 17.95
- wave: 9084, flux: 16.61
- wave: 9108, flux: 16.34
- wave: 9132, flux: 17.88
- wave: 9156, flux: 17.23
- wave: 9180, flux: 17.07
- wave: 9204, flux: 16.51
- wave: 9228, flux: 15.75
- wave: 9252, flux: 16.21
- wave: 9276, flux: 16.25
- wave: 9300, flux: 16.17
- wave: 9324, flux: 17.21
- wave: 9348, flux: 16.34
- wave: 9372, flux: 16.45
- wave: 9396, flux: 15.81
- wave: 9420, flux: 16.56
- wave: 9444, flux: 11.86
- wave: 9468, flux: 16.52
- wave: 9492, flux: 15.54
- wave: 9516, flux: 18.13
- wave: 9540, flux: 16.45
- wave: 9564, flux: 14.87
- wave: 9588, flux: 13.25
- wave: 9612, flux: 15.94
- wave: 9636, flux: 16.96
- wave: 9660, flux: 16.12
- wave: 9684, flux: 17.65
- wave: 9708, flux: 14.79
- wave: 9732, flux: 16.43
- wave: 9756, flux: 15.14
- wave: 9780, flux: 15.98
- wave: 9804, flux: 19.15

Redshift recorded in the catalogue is 0.11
